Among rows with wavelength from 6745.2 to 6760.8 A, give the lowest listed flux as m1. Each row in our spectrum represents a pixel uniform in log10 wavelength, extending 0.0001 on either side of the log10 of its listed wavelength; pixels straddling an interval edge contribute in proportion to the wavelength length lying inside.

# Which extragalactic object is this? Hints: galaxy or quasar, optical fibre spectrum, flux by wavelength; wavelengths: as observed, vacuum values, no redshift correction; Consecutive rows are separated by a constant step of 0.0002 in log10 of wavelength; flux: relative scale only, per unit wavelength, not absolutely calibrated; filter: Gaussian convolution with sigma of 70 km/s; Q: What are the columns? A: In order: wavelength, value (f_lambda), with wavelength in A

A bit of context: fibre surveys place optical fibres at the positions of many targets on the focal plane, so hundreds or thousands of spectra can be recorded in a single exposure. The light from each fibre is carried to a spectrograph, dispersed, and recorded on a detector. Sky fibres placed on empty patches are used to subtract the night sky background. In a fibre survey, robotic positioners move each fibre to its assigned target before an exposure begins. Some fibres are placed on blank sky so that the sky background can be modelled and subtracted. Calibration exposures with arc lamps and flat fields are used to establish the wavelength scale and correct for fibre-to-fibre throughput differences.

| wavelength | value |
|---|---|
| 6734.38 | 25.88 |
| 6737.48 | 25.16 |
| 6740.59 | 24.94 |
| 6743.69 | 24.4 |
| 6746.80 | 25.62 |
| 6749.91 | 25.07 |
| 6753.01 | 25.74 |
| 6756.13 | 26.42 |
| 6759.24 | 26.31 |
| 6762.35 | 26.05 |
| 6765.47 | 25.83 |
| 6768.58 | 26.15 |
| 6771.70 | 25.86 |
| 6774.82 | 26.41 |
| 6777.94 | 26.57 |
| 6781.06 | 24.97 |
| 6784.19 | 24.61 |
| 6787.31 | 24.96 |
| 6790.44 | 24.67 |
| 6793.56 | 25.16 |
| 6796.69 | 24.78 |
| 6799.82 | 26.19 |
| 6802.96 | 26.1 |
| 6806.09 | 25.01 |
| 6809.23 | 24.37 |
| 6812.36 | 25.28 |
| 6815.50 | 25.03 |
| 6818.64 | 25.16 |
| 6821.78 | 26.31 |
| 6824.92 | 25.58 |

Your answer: 25.07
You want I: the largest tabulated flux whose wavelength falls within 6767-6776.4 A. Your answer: 26.41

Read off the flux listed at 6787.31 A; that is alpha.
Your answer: 24.96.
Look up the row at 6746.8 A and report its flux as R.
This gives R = 25.62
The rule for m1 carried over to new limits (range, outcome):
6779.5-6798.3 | 24.61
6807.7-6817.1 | 24.37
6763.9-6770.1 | 25.83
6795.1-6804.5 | 24.78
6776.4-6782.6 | 24.97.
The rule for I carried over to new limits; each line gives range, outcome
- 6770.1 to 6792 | 26.57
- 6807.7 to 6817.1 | 25.28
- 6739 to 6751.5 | 25.62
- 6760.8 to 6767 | 26.05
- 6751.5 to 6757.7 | 26.42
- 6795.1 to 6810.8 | 26.19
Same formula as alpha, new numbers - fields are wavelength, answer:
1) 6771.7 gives 25.86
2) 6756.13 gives 26.42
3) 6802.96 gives 26.1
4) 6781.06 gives 24.97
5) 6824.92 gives 25.58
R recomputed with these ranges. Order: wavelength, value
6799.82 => 26.19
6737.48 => 25.16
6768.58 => 26.15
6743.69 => 24.4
